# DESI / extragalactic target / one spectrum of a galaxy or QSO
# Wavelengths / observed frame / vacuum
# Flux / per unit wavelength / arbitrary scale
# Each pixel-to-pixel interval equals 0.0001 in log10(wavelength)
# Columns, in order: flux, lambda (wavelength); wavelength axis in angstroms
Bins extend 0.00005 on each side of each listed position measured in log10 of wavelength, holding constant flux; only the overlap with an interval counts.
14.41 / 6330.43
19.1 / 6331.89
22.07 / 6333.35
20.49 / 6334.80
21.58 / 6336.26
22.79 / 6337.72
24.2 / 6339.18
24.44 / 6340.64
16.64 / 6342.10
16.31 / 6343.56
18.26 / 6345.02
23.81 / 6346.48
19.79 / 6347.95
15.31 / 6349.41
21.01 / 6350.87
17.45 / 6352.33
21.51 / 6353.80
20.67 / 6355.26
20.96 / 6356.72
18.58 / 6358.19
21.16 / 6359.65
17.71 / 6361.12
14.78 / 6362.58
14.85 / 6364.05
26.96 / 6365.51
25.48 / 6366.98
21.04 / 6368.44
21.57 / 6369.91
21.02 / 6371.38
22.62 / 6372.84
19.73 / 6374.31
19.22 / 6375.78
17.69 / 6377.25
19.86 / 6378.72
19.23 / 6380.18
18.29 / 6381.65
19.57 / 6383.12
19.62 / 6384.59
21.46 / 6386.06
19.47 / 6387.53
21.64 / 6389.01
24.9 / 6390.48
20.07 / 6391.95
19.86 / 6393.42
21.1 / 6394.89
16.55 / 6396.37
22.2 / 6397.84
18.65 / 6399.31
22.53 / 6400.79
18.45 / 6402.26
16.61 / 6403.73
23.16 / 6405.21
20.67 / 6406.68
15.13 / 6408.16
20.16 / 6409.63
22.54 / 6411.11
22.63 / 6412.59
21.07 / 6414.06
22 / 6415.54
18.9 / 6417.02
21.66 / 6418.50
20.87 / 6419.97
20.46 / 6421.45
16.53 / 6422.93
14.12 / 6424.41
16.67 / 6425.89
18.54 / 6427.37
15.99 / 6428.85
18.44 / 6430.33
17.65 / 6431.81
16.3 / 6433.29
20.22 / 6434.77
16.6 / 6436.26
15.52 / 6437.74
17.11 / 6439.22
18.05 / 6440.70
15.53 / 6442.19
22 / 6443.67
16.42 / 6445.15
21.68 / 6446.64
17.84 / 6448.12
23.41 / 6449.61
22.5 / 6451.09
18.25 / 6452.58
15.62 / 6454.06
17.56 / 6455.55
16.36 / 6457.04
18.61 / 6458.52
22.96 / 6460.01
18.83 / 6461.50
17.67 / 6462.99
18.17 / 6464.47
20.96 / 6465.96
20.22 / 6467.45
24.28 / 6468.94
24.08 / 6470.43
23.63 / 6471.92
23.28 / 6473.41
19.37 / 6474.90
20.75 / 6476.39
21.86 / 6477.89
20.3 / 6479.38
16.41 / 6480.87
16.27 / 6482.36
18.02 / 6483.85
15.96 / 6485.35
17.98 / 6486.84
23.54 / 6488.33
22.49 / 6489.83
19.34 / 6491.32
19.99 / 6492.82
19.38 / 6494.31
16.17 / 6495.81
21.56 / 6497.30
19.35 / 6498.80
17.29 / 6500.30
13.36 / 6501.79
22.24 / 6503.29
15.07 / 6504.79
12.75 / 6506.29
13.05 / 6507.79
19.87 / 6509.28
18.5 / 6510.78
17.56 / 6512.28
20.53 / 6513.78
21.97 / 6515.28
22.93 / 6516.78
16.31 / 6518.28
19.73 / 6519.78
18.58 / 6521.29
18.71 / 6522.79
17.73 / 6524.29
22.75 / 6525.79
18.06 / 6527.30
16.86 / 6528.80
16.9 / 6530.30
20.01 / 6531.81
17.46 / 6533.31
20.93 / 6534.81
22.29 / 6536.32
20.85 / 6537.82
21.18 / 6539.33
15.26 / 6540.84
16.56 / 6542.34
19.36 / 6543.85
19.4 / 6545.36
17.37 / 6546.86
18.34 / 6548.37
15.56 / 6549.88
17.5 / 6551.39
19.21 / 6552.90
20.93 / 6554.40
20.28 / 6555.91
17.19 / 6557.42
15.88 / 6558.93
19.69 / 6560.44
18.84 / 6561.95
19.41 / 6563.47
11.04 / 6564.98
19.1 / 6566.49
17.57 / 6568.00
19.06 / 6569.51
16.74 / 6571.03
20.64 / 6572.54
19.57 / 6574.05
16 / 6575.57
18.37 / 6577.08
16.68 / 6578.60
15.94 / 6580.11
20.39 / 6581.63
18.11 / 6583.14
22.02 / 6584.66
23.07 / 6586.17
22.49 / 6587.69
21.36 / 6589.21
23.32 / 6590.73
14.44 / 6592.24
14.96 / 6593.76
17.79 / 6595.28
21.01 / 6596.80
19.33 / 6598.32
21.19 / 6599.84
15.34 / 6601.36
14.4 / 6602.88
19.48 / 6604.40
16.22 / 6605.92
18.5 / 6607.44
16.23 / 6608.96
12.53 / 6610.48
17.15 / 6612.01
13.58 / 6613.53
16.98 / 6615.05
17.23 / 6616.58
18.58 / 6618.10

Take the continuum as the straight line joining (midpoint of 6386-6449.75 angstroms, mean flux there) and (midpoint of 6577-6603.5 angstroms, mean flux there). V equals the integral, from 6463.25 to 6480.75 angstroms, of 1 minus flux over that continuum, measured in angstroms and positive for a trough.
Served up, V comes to -1.9 angstroms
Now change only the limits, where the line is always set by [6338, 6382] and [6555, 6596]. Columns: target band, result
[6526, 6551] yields 0.2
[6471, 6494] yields -0.9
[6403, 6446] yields 2.0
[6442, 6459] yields 0.4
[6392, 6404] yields 0.1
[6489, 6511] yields 1.2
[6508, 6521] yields -0.3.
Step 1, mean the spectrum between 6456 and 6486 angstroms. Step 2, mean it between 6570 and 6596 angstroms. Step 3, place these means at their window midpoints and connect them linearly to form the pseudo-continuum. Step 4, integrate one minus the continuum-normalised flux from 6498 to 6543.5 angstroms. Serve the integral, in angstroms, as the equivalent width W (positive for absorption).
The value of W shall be 2.2 angstroms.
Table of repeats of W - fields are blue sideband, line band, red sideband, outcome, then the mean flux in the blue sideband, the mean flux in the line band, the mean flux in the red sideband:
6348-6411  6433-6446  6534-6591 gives 1.3 angstroms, 20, 17.6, 18.8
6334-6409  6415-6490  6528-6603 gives 1.2 angstroms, 20.1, 19.2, 18.6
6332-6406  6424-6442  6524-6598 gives 2.4 angstroms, 20.2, 17.1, 18.7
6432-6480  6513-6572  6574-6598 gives 1.7 angstroms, 19.5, 18.7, 19.1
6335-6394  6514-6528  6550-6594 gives -0.5 angstroms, 20.3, 19.7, 18.6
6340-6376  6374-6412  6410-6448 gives -1.1 angstroms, 20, 19.9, 18.7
